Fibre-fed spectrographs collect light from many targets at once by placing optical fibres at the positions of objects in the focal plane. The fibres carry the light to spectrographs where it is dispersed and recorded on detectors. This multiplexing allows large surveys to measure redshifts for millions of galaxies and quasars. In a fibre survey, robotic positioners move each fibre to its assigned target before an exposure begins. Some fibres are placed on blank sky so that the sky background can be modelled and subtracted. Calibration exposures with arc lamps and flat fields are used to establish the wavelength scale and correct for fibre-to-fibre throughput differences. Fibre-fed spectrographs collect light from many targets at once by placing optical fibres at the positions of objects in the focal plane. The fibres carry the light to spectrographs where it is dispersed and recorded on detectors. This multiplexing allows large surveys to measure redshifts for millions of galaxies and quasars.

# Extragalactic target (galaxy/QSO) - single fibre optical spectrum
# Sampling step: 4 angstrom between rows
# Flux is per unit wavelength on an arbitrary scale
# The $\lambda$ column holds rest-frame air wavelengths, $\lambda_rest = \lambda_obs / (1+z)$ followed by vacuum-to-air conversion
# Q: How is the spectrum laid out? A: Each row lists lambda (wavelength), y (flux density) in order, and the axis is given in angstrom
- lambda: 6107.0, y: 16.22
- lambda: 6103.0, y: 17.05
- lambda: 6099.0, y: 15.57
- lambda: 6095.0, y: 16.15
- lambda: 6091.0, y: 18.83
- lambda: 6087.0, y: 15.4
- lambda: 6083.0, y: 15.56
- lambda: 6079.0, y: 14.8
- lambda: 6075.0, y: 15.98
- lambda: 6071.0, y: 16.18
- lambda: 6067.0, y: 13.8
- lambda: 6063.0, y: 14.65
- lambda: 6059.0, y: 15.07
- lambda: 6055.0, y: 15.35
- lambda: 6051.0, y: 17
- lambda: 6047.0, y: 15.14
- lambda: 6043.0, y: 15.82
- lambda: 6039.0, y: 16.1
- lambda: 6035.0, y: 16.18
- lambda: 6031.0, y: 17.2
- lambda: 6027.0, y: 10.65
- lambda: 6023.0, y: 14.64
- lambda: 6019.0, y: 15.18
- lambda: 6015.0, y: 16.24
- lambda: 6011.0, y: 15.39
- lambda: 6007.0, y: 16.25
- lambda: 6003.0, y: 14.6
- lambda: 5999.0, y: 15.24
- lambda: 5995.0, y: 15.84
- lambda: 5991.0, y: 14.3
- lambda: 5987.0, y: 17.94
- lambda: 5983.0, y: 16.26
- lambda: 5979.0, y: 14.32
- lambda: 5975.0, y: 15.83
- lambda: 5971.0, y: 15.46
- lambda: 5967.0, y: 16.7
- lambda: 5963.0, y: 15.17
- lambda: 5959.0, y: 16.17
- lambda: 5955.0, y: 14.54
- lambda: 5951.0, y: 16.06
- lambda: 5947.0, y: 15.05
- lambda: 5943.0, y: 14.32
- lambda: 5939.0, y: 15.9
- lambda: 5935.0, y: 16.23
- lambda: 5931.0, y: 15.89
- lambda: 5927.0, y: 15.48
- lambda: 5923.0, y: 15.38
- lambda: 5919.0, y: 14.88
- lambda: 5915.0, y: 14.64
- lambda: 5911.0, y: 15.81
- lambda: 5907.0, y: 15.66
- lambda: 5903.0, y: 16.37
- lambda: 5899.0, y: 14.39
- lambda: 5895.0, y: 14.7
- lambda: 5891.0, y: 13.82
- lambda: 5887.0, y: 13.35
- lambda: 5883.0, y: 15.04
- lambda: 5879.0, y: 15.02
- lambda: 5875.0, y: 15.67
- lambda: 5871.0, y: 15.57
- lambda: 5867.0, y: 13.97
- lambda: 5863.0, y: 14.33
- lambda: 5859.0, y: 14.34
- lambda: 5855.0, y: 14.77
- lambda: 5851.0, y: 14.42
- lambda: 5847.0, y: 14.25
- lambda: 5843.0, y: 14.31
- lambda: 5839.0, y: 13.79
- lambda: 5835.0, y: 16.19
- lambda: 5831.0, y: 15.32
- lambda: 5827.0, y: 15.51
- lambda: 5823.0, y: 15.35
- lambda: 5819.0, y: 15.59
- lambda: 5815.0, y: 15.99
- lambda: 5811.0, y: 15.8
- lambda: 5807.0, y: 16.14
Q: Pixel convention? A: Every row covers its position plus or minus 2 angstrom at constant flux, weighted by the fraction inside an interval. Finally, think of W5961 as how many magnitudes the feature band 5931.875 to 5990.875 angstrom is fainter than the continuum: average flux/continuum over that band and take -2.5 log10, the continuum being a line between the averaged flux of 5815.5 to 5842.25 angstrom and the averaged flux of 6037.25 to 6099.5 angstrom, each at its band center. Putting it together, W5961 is -0.01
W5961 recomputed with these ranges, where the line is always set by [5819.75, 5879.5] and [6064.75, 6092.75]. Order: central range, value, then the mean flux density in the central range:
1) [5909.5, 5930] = -0.01 mag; 15.3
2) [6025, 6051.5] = 0.02 mag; 15.4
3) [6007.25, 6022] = -0.01 mag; 15.6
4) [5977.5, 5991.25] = -0.04 mag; 15.9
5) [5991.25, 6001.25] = 0.01 mag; 15.3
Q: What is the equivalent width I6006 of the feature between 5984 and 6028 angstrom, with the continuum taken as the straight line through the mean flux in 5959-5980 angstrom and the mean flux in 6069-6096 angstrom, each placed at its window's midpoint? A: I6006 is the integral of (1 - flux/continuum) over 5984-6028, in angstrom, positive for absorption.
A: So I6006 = 1.5 angstrom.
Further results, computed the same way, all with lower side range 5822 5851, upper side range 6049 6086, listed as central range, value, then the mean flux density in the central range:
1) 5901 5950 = -1.3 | 15.5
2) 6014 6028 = 0.9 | 14.3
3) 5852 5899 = 1.3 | 14.6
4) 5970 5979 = -0.1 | 15.4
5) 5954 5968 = -0.4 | 15.6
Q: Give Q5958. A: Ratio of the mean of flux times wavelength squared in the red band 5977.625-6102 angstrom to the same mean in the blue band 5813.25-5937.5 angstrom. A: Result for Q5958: 1.1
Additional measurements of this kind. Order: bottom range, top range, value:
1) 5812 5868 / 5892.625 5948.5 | 1.06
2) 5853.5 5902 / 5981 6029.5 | 1.09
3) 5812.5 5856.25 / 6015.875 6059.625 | 1.09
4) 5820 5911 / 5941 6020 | 1.09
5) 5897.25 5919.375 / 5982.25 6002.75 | 1.06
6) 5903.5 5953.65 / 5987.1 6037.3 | 1.01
